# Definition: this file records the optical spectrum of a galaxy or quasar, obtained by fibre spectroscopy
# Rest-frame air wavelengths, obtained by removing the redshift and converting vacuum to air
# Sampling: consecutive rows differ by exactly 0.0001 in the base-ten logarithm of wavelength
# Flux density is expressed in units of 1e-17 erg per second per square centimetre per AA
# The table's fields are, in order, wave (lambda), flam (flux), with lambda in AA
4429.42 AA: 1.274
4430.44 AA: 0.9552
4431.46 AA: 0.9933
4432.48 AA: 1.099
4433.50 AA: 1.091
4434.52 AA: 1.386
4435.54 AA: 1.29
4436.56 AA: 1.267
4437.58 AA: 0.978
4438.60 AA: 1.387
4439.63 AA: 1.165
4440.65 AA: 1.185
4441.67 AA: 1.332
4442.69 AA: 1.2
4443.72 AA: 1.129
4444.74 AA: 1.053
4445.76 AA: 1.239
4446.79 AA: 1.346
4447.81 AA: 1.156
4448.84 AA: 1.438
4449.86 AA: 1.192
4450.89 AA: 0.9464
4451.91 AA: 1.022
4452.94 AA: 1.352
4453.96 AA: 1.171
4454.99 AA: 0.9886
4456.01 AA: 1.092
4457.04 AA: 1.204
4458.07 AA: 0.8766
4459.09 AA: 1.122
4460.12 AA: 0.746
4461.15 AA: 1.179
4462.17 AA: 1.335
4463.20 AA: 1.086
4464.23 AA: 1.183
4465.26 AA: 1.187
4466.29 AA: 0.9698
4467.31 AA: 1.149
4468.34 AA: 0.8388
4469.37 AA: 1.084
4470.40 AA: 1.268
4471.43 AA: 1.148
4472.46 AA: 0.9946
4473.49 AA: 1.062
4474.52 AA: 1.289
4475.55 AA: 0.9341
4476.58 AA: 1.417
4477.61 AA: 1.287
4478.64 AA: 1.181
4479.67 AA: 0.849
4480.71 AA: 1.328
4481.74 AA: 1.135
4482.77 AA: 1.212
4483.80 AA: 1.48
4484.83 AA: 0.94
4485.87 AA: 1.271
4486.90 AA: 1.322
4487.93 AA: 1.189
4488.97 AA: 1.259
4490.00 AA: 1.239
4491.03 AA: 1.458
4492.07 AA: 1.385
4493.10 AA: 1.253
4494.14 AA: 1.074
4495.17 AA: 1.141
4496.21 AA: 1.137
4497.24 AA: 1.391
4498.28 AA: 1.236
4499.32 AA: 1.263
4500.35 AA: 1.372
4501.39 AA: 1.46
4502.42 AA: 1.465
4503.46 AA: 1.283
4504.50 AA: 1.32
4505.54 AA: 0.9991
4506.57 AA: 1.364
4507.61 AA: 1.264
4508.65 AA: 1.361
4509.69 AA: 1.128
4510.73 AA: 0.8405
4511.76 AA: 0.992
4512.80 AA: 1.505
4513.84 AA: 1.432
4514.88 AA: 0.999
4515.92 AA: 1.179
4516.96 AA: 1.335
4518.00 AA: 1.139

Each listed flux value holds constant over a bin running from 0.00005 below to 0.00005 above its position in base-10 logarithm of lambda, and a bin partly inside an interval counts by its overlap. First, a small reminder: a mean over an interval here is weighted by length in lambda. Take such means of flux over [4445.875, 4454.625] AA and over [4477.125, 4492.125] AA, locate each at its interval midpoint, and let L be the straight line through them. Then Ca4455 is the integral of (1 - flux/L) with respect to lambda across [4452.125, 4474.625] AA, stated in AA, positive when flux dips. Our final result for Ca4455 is 2.1 AA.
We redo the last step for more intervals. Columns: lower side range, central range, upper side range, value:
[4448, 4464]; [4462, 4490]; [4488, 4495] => 0.9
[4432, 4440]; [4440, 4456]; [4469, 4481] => 0.1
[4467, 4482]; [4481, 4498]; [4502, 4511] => -1.0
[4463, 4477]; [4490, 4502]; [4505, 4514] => -1.2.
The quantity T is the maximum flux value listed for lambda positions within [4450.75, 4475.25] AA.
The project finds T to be 1.352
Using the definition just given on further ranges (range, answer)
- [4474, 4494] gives 1.48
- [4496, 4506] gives 1.465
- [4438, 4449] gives 1.438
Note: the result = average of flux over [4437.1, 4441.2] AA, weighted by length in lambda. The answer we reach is 1.18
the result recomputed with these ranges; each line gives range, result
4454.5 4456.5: 1.04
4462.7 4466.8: 1.11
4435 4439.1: 1.23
